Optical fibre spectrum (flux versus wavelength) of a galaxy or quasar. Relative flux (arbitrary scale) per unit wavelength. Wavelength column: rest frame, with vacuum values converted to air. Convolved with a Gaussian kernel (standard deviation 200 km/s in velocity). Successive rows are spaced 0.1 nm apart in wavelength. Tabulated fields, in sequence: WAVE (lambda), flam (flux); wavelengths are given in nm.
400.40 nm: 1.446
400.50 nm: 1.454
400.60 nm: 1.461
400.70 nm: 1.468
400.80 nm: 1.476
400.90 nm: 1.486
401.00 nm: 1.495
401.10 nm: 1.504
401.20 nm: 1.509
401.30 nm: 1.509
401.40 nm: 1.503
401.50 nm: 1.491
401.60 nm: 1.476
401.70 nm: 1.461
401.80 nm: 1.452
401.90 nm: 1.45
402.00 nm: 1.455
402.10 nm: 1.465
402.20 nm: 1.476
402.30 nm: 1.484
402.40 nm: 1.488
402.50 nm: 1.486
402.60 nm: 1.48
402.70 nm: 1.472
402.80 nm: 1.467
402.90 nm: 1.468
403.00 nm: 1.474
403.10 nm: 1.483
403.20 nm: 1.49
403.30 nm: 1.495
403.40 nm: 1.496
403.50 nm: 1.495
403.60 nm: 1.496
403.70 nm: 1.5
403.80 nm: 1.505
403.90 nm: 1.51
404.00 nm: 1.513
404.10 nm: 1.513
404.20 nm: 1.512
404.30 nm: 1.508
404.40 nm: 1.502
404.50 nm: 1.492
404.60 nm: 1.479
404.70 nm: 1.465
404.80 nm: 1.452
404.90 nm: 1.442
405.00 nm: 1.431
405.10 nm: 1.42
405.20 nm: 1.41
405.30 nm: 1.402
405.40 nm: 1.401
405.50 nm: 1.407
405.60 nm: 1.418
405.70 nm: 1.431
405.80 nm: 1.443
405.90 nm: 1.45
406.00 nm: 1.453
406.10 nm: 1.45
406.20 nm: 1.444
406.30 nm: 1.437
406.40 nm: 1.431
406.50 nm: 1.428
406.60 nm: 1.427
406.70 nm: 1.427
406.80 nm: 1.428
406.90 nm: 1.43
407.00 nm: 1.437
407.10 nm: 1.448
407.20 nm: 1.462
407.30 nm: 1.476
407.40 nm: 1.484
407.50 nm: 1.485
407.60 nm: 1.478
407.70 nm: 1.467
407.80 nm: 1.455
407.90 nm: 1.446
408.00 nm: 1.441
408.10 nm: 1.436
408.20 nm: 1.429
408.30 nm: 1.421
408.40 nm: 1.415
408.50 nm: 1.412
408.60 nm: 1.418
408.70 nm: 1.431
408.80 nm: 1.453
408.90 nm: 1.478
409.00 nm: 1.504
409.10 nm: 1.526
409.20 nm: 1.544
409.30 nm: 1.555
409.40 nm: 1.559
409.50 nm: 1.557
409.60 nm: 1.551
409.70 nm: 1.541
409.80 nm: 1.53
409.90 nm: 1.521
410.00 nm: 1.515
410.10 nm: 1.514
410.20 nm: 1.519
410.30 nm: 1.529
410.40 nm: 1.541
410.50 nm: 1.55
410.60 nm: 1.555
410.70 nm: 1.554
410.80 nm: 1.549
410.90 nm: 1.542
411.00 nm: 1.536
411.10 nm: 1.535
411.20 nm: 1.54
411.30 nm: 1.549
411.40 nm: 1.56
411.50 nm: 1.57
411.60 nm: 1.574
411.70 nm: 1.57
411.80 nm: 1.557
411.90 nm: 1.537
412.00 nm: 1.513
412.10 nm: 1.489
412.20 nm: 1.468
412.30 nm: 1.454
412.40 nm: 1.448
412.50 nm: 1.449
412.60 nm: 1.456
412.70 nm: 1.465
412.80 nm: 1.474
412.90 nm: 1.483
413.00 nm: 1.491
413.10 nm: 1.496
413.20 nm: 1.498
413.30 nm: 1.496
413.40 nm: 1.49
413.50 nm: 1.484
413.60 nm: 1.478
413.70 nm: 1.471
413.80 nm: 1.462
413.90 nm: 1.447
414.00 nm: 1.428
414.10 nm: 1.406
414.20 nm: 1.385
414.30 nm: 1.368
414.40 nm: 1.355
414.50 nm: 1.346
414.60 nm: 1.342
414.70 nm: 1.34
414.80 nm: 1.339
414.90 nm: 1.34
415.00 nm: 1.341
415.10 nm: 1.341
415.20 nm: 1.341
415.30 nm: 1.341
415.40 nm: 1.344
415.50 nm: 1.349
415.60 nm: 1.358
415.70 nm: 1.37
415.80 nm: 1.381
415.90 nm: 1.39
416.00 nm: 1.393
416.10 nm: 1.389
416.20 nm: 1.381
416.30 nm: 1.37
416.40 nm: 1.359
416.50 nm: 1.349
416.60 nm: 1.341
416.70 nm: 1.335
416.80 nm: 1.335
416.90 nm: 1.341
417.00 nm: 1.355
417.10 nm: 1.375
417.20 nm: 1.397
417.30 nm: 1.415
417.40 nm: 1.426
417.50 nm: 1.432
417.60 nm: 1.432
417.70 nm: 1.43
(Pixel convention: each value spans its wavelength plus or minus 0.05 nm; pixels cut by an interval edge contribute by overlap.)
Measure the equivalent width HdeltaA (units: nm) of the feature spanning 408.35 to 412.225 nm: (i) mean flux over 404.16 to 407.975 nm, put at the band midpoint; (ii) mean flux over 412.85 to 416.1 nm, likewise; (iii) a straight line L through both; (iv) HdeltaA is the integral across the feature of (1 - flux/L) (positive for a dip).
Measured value -0.264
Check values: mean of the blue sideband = 1.45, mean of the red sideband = 1.4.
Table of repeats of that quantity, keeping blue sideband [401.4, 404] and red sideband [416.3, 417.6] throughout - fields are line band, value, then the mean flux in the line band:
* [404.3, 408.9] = 0.028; 1.44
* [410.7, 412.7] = -0.151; 1.52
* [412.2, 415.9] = -0.045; 1.41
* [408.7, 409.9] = -0.076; 1.52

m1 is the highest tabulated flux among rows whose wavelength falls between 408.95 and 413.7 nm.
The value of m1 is 1.574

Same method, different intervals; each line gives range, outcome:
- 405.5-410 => 1.559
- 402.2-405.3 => 1.513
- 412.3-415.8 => 1.498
